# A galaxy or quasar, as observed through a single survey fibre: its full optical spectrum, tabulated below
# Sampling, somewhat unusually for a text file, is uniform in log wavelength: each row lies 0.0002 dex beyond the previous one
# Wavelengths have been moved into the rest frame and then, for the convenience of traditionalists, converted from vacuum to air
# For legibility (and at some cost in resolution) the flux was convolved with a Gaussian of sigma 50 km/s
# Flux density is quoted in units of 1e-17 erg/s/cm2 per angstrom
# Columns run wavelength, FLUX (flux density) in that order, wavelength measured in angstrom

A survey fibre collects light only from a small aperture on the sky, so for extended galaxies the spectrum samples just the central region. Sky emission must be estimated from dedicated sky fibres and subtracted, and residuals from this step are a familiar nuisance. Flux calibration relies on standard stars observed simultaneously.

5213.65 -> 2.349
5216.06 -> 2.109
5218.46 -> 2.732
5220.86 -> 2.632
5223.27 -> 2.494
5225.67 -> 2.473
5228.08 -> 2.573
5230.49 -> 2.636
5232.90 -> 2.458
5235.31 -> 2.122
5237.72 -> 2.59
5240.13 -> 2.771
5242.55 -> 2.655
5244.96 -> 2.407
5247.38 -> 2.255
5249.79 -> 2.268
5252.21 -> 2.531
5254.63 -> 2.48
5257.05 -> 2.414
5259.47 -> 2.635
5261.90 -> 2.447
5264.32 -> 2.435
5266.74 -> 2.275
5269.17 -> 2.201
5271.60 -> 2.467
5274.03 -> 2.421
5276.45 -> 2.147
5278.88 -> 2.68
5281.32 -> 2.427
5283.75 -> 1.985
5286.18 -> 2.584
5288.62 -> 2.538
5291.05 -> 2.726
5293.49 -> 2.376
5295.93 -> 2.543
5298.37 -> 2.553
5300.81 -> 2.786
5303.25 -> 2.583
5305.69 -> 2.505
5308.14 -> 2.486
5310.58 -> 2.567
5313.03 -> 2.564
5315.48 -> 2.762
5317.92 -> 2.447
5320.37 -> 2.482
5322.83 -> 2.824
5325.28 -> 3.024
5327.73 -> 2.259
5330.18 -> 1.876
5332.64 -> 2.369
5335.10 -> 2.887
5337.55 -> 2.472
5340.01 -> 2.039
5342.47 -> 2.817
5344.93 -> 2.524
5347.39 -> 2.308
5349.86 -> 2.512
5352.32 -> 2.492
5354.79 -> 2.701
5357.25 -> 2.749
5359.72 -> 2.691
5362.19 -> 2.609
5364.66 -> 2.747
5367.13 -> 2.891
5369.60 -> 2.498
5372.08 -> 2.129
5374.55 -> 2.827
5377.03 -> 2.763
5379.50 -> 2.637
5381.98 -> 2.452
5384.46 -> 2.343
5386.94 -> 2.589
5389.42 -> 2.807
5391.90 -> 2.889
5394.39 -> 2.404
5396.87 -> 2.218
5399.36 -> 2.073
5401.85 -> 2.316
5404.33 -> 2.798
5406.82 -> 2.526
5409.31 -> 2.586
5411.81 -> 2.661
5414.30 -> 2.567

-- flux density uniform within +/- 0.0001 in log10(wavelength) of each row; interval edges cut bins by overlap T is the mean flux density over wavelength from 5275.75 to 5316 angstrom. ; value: 2.52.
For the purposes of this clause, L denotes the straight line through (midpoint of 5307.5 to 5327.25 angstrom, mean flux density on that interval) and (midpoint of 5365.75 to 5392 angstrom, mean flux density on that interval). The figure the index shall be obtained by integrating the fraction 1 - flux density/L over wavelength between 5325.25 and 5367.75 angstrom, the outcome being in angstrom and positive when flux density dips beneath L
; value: 1.4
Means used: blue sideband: 2.63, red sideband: 2.61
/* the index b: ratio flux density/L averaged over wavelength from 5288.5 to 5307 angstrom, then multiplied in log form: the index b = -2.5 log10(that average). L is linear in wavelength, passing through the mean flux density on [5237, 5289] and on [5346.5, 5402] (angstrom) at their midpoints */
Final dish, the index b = -0.05 mag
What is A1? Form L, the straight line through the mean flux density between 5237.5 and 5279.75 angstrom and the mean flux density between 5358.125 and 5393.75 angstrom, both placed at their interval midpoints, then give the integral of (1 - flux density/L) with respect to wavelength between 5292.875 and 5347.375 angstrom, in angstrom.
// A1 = 0.2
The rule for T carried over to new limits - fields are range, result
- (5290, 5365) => 2.55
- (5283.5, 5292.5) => 2.51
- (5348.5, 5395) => 2.62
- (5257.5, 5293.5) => 2.42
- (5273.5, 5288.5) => 2.38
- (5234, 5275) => 2.43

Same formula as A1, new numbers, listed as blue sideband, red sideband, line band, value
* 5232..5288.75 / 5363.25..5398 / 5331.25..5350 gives 0.4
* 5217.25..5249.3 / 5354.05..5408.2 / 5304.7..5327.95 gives -0.5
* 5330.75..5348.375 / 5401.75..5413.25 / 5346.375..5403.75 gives -0.4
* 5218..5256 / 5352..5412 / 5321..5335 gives 0.2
